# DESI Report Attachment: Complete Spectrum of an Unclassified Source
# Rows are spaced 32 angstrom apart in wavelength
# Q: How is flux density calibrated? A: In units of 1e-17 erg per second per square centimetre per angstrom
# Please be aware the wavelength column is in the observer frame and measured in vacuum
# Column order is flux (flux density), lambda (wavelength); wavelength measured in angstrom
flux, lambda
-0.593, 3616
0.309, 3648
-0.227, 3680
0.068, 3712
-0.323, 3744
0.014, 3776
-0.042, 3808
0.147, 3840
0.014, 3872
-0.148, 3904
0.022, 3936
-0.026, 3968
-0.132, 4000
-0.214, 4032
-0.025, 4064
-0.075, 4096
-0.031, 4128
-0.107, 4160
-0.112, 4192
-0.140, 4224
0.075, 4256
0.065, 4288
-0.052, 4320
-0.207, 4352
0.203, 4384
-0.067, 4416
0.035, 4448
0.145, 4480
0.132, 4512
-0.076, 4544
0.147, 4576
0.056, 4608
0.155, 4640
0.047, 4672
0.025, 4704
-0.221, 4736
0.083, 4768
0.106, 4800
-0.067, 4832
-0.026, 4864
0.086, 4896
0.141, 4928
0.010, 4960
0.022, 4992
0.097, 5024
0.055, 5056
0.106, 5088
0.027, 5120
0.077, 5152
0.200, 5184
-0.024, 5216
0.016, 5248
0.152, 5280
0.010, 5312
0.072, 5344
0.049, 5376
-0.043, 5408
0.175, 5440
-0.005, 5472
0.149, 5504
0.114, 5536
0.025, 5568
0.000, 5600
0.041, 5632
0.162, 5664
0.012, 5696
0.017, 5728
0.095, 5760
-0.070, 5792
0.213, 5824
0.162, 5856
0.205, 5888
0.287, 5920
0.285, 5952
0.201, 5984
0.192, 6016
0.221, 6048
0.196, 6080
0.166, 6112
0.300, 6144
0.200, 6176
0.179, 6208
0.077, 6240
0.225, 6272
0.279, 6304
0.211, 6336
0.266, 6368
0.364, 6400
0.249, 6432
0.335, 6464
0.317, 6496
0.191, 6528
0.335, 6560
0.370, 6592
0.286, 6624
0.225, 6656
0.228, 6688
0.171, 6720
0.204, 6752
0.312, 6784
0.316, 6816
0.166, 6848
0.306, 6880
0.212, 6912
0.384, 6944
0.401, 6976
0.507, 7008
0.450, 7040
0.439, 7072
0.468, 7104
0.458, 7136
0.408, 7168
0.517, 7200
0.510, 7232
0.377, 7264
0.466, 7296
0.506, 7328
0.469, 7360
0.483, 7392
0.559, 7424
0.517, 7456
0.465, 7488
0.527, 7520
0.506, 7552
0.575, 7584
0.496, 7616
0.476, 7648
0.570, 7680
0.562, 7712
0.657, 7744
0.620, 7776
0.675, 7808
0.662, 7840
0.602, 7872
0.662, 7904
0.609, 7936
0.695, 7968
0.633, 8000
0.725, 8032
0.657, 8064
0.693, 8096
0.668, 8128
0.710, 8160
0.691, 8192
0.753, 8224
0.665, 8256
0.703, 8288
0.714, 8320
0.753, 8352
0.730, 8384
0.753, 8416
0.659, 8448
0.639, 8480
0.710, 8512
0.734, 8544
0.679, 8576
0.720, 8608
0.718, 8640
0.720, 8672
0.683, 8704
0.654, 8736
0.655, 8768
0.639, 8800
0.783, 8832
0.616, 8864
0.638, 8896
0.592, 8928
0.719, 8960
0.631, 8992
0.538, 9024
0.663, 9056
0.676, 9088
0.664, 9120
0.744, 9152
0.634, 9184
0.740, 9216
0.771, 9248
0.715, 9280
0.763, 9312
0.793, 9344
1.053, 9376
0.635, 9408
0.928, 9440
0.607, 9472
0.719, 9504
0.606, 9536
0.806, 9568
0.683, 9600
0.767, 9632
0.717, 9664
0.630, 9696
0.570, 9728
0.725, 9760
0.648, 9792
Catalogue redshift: 0.741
